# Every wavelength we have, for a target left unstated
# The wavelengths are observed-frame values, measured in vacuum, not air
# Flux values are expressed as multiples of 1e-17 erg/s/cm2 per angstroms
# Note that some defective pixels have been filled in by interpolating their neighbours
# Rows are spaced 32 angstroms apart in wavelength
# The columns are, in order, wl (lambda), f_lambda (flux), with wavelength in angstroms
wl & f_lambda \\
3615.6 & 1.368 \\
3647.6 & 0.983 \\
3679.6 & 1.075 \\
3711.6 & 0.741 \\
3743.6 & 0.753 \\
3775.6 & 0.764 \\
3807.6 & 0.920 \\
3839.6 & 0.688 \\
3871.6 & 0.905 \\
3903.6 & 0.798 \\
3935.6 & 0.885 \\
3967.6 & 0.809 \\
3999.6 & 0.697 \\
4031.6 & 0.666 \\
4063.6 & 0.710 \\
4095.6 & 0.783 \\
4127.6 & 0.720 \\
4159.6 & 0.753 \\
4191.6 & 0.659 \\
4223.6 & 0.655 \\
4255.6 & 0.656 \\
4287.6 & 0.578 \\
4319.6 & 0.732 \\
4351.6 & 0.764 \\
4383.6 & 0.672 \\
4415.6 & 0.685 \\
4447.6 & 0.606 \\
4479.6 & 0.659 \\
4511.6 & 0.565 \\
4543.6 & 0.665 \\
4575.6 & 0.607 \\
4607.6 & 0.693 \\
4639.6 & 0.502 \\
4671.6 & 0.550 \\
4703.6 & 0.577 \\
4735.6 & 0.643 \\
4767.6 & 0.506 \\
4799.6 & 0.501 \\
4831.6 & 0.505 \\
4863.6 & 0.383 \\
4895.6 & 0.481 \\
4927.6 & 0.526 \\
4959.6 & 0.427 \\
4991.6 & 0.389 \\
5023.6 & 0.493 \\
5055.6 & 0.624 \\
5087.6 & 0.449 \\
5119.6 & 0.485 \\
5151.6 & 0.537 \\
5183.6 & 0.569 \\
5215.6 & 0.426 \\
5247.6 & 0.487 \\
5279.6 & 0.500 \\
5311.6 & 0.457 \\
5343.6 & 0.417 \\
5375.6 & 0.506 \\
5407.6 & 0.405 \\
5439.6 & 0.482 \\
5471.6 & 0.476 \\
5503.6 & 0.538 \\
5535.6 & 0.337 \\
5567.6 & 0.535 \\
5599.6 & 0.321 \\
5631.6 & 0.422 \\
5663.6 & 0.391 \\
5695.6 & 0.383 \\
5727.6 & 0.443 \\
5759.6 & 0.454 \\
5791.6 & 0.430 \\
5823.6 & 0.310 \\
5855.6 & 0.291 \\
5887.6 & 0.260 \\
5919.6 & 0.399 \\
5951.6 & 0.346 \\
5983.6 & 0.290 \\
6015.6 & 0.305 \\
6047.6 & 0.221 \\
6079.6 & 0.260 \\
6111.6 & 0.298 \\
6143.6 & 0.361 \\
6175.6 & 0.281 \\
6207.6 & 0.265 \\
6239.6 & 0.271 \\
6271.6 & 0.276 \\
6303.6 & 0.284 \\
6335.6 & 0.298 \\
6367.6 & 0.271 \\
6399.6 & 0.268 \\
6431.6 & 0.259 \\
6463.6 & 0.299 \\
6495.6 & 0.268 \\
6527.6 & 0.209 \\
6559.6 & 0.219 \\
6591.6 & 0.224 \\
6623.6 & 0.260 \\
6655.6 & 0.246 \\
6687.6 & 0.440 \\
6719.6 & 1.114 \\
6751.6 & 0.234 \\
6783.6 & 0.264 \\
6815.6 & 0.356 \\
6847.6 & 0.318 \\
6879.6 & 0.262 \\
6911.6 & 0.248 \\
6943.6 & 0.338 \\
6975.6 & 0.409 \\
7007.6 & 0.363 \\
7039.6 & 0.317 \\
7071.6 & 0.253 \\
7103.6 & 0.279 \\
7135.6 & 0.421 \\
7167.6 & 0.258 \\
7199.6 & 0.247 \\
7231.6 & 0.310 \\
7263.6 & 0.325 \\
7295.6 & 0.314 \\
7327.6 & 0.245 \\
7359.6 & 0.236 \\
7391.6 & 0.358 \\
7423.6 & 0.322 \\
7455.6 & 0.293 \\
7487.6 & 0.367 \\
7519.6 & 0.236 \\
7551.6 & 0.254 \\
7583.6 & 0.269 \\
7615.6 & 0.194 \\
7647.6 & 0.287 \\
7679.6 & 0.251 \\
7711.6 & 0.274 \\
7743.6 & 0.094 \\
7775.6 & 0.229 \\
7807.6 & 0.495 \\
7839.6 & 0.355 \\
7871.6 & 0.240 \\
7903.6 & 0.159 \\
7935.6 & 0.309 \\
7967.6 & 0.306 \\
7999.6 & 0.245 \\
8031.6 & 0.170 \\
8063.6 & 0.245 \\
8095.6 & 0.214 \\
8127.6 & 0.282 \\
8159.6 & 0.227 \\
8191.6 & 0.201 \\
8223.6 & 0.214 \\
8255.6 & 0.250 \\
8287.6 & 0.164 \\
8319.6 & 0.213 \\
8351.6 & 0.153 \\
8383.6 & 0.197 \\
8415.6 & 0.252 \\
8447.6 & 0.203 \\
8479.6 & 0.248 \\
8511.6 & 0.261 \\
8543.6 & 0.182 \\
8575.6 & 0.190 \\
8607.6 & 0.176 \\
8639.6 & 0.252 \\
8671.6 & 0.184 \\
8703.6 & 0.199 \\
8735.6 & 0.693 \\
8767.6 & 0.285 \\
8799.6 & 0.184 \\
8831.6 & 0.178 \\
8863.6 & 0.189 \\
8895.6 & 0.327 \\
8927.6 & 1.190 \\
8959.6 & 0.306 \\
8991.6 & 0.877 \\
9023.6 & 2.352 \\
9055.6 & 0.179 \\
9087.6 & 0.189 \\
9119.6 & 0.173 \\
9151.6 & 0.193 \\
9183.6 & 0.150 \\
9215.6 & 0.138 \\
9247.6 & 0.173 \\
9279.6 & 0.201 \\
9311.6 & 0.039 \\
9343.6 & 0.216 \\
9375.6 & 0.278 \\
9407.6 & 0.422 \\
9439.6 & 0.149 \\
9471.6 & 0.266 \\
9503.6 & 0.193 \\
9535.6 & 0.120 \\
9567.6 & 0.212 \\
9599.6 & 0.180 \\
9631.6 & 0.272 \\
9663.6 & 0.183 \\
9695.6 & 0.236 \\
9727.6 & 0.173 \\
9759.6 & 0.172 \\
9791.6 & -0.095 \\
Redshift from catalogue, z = 0.799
